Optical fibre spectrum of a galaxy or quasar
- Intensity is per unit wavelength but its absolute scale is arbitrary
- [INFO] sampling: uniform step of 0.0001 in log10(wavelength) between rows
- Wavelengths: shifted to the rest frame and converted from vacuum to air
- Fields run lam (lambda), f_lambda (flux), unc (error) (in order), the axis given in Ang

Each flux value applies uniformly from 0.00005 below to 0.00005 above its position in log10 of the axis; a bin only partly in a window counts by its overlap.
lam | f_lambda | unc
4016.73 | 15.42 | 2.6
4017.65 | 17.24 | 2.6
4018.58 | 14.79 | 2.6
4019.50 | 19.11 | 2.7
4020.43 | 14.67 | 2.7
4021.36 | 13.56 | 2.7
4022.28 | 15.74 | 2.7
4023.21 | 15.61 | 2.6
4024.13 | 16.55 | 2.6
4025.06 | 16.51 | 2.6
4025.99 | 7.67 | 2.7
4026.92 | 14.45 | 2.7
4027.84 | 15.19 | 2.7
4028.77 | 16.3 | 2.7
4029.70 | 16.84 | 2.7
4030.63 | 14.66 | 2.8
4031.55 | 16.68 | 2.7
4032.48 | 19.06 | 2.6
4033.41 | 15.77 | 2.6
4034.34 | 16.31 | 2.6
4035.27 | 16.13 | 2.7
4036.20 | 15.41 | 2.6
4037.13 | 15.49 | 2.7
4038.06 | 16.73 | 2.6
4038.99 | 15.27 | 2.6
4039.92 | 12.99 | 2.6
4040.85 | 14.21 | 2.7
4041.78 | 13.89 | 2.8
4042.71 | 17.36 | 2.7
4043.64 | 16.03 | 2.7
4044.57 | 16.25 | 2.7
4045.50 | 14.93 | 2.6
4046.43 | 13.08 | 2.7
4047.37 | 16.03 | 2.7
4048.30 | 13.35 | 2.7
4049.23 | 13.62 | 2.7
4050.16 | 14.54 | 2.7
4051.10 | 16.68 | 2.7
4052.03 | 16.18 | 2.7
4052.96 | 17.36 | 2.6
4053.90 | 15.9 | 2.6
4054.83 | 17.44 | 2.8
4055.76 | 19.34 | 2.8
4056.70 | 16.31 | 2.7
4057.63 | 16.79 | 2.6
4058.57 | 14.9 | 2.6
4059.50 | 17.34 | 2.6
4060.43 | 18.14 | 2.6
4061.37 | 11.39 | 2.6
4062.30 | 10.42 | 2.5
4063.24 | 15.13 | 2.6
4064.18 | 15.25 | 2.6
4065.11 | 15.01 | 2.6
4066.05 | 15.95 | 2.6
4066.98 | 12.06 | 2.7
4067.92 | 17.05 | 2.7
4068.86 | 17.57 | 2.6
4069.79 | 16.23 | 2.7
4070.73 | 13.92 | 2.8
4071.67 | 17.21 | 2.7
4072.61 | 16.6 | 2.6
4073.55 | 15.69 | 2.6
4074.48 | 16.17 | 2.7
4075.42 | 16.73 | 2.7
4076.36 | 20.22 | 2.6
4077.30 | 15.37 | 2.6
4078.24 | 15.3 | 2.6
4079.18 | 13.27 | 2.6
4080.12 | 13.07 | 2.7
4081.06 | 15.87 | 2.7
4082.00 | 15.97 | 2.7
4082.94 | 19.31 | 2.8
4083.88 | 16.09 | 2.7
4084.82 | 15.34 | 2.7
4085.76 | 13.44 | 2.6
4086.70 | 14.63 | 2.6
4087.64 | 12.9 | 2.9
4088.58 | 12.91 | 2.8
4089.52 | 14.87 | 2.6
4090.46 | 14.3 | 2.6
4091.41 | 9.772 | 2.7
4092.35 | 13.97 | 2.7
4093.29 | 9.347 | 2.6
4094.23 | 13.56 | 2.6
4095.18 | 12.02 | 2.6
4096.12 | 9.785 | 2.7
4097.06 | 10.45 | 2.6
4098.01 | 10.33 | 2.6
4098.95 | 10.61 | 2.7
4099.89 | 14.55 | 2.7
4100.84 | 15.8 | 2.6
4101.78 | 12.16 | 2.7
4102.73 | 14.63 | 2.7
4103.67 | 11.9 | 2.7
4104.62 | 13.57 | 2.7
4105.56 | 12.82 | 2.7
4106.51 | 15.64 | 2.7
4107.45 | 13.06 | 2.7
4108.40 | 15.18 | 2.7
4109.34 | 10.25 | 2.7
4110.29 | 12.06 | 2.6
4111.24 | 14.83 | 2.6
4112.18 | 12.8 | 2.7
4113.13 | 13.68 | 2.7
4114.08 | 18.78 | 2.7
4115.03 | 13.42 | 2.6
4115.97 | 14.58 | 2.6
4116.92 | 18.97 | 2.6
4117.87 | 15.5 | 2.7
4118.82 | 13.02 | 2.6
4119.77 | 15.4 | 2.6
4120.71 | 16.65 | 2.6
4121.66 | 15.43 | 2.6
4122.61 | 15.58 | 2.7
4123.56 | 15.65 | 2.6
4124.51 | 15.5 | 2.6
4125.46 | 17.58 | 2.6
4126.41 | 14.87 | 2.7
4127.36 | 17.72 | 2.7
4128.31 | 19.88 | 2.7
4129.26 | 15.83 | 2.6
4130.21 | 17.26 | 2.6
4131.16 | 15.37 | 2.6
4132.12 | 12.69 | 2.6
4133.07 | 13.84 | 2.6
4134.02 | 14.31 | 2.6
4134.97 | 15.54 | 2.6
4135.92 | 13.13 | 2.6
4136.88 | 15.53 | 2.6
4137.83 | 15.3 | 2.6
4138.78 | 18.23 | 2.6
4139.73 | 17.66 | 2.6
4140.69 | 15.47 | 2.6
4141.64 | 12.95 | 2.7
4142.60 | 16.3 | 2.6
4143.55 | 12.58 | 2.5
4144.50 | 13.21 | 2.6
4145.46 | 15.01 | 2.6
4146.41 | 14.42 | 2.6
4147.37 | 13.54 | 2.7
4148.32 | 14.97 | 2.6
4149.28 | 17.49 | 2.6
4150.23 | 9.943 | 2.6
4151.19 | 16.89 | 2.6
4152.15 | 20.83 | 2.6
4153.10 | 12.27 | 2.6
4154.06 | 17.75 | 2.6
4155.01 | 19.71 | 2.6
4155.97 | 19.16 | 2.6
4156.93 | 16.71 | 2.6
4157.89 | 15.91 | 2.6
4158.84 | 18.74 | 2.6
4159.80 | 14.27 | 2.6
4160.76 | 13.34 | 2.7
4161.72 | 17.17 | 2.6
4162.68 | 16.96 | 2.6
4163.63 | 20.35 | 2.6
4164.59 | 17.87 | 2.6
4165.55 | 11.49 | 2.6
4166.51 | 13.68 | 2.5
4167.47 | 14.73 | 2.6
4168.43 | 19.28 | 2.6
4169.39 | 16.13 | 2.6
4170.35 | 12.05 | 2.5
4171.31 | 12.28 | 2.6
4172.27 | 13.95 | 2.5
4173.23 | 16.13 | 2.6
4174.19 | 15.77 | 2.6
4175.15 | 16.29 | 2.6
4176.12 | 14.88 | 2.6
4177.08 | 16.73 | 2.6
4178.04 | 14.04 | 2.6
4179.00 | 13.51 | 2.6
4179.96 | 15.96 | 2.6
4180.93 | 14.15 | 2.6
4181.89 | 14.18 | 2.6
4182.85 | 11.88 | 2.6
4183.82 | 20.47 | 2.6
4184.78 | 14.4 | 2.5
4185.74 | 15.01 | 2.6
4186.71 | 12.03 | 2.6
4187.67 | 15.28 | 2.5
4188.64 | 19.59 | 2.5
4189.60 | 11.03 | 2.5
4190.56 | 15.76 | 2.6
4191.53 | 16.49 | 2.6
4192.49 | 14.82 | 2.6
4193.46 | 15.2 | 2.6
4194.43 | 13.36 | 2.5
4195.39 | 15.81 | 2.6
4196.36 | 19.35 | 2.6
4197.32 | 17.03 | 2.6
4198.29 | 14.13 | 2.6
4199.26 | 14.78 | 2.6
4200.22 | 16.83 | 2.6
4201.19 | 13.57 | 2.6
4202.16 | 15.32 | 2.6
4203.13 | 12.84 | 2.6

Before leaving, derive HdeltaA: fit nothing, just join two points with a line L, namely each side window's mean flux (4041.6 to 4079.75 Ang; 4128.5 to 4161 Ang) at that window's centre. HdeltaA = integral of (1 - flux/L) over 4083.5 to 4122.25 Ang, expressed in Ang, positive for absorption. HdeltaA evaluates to 4.9 Ang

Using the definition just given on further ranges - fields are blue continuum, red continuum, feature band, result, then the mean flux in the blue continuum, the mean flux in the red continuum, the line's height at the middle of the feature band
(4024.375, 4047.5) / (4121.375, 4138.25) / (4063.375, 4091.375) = 0.15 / 15.3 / 15.6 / 15.5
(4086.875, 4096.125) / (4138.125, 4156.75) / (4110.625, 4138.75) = -2.11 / 12.5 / 15.7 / 14.4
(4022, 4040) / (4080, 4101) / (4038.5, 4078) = -2.97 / 15.5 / 13.4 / 14.5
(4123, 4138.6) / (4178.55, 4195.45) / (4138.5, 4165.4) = -1.06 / 15.7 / 14.9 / 15.4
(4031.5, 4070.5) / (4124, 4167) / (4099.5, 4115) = 1.83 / 15.6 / 15.8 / 15.7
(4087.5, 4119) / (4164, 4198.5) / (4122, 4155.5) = -3.38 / 13.3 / 15.2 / 14.1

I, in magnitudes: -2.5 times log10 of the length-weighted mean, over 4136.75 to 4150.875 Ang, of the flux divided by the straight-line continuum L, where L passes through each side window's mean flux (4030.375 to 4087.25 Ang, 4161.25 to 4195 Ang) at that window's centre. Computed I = 0.04 mag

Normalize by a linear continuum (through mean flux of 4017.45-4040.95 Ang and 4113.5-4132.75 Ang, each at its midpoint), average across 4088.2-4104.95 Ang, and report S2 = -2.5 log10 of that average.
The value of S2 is 0.26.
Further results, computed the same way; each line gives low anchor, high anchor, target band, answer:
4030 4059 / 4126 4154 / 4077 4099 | 0.16 mag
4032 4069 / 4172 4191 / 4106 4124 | 0.04 mag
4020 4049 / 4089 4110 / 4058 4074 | -0.10 mag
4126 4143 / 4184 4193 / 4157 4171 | -0.03 mag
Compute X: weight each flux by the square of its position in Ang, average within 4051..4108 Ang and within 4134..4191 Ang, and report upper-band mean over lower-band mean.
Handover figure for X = 1.09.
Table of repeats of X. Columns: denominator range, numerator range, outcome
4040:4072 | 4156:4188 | 1.05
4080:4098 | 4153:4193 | 1.20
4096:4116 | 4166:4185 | 1.17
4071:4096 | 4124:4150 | 1.07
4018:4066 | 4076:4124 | 0.94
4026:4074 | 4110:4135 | 1.03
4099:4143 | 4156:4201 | 1.06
